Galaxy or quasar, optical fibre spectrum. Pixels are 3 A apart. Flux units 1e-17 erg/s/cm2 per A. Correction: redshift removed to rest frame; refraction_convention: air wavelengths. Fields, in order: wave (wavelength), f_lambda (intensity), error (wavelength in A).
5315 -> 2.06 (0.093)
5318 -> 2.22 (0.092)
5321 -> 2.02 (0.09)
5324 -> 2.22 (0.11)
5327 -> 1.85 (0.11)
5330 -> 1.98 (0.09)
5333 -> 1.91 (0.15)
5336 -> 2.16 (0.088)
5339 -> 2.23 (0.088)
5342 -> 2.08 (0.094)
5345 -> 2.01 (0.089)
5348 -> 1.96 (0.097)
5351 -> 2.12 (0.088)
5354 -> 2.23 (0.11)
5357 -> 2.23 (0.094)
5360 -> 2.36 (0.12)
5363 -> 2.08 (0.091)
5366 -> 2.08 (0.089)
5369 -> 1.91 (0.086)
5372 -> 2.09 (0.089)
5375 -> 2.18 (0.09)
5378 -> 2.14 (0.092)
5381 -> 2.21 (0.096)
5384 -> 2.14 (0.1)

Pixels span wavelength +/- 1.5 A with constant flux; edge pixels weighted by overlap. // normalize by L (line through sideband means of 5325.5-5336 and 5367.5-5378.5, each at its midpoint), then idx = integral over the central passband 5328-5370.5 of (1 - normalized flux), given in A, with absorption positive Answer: -1.89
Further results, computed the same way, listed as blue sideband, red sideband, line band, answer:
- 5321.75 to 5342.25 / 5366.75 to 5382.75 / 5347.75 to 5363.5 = -0.76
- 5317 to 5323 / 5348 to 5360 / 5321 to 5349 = 1.35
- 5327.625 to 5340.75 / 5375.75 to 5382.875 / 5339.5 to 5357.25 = -0.09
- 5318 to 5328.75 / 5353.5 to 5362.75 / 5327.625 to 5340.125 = 0.39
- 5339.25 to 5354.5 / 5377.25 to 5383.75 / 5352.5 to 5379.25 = -0.15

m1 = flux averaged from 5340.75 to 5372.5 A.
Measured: 2.11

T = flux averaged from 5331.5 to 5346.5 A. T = 2.08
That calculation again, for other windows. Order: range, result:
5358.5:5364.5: 2.22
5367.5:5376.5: 2.06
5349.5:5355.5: 2.18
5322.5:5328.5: 2.04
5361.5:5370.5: 2.02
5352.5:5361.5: 2.27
